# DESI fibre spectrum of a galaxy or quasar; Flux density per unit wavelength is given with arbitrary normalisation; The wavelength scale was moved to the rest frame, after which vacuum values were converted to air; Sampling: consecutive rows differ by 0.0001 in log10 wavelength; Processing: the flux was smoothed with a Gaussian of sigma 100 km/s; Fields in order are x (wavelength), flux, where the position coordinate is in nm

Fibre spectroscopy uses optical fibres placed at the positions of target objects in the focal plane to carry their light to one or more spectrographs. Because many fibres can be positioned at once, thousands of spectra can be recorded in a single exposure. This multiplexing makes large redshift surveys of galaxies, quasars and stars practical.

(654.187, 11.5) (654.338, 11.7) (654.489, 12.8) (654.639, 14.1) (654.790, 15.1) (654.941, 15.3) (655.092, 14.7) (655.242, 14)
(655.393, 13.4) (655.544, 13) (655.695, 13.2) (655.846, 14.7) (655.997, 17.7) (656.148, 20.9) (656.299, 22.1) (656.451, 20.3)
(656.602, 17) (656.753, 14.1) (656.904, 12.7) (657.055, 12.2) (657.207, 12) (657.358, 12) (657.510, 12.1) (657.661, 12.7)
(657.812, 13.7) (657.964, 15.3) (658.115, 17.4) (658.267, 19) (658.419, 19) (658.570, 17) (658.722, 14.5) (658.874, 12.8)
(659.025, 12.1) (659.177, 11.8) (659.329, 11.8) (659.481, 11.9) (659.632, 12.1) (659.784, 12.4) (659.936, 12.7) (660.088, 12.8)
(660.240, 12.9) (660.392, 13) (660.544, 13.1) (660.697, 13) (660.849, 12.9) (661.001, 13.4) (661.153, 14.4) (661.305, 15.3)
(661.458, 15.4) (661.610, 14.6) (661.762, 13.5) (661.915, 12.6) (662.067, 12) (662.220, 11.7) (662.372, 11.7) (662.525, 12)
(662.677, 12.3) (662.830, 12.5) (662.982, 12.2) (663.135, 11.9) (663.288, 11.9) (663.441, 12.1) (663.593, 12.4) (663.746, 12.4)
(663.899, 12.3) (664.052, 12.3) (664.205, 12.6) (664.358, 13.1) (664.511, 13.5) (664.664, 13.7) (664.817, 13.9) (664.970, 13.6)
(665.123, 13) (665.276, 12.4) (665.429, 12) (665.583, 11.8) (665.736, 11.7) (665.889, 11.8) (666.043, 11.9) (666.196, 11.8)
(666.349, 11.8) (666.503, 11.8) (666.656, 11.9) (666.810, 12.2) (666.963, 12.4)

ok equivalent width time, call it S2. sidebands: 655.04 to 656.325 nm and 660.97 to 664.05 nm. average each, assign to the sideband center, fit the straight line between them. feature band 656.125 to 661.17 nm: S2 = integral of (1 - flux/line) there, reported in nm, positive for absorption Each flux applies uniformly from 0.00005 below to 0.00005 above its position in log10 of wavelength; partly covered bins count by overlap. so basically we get 0.09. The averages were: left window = 15.8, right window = 12.8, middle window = 14.3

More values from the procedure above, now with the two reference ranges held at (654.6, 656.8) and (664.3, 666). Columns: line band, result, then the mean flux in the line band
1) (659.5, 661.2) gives 0.176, 12.9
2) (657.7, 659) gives -0.062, 15.8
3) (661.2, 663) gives 0.103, 13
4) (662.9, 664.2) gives 0.107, 12.2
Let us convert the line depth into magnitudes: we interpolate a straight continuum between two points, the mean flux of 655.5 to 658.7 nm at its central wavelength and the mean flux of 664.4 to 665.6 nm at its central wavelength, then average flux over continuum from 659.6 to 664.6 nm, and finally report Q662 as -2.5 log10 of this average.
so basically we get 0.09 mag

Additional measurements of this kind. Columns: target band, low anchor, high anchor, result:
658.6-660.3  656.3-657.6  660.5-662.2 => 0.11 mag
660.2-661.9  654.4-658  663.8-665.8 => -0.01 mag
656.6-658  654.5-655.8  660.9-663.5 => 0.05 mag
